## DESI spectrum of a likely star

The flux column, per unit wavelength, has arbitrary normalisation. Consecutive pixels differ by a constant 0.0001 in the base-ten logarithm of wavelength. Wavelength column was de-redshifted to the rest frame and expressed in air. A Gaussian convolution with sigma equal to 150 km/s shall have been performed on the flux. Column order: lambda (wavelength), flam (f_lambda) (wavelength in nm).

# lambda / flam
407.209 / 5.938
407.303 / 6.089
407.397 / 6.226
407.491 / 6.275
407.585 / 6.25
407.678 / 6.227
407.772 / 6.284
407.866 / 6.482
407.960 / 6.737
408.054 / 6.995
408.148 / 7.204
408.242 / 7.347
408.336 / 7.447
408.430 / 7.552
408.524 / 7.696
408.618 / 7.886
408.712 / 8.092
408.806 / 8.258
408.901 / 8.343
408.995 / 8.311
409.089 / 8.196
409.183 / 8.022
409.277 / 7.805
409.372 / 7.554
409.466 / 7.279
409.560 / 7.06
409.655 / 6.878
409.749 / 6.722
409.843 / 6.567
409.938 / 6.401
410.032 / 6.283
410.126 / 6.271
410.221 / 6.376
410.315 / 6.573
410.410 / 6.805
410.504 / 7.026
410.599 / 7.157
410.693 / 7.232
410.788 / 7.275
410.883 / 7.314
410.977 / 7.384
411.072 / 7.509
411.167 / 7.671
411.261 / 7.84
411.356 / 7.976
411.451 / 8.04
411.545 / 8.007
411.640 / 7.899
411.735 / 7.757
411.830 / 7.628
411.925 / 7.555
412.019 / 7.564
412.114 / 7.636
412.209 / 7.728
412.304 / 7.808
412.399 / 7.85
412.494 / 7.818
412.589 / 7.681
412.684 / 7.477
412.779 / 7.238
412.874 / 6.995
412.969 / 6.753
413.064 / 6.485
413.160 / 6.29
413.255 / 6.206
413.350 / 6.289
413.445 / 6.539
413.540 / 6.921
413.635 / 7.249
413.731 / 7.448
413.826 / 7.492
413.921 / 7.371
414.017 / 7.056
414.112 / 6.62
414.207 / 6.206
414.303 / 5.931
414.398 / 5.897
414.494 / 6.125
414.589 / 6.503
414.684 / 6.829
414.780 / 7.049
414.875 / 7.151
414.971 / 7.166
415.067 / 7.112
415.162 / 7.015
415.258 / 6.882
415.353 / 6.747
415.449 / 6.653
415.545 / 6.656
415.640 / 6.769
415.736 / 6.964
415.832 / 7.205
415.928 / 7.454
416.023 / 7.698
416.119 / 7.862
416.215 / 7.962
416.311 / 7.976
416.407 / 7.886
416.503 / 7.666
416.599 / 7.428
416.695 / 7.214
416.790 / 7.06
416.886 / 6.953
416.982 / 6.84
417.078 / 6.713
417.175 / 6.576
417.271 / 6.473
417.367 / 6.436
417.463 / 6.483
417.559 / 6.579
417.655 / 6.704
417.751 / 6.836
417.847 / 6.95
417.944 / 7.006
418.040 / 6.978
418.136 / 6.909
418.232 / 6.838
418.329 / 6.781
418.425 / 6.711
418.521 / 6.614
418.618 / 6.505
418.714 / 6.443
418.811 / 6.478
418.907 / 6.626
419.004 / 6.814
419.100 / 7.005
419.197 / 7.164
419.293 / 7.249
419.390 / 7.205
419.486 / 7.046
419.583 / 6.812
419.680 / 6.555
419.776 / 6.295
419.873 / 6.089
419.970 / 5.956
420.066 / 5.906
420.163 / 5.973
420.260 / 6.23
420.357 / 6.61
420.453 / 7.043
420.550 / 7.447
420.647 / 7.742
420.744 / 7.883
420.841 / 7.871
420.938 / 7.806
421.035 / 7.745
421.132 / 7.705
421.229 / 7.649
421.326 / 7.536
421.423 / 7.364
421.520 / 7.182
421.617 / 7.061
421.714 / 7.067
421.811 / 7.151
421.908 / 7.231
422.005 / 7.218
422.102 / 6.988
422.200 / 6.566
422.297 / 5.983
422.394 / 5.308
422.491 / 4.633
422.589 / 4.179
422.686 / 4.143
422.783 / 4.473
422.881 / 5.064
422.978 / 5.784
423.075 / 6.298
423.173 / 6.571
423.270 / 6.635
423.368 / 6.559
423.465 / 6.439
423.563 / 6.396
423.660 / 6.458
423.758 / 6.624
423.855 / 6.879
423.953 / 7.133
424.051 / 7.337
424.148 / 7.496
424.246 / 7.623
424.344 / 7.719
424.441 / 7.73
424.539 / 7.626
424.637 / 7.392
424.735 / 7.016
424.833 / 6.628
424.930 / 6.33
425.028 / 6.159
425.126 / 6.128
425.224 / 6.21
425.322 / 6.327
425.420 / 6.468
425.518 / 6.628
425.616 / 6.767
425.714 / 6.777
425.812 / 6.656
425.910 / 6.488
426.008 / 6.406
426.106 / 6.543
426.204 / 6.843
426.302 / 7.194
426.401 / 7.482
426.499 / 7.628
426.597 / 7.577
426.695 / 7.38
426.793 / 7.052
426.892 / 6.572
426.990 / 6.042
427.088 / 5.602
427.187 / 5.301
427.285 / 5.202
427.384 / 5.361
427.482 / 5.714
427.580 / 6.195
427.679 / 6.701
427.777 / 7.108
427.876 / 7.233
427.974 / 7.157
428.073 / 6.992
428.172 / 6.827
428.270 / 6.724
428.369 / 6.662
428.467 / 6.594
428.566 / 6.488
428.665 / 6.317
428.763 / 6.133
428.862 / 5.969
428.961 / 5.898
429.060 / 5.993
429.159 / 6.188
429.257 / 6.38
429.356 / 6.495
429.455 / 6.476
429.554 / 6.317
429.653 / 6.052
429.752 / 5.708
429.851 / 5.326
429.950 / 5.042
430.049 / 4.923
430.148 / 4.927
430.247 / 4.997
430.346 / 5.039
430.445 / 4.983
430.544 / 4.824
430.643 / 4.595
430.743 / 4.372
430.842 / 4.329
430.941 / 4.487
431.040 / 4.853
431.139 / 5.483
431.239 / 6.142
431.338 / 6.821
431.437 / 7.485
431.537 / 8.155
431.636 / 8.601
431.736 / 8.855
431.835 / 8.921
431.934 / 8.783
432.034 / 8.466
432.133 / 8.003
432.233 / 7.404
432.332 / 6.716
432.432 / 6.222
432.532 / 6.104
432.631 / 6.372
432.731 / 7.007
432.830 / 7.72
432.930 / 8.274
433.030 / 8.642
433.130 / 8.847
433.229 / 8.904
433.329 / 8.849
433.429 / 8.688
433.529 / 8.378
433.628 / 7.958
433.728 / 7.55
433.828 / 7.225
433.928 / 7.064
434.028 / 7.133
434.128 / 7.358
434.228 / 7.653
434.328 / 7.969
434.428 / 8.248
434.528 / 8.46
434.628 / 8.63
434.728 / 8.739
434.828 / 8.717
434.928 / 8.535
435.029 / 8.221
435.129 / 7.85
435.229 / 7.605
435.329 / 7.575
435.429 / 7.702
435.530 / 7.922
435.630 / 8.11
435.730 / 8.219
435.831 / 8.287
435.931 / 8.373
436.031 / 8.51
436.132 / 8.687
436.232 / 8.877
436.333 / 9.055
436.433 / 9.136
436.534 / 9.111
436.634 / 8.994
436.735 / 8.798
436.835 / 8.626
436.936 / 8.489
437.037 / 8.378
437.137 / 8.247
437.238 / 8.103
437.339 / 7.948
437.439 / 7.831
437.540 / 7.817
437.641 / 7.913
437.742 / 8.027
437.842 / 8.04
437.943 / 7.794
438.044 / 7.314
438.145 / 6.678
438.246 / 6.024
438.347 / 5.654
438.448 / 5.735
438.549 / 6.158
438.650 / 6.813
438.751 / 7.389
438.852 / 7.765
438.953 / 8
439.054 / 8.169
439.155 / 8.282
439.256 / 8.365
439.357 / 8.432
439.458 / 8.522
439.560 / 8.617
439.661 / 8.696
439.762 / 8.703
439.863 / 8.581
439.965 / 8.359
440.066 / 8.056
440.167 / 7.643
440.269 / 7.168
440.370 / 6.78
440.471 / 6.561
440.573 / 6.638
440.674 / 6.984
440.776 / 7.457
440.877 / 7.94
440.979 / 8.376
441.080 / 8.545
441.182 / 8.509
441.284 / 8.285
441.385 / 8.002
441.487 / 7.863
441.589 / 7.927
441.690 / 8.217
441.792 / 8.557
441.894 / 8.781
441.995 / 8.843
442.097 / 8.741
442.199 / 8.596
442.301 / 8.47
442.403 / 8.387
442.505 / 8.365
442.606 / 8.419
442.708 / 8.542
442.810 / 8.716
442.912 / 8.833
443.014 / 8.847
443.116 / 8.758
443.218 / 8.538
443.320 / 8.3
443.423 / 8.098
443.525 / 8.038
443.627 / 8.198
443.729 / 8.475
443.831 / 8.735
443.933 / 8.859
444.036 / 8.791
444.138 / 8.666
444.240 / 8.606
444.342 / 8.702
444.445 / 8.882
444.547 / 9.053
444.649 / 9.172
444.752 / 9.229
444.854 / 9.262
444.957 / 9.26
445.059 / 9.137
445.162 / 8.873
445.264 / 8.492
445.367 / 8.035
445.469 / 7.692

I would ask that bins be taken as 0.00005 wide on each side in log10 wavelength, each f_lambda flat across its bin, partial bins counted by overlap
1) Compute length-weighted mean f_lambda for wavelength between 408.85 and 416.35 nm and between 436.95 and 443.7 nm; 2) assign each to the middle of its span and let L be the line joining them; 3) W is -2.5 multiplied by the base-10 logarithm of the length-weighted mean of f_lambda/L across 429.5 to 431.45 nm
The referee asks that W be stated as 0.40 mag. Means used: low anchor 7.18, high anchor 7.97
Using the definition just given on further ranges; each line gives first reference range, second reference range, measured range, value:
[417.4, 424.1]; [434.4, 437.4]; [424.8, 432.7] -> 0.18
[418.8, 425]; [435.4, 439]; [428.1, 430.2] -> 0.20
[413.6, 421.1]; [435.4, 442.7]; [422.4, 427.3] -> 0.13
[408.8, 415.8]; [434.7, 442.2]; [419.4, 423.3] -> 0.13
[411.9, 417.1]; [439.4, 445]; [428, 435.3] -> 0.14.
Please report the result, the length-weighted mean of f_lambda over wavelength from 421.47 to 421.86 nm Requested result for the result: 7.12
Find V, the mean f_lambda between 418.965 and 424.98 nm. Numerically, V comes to 6.74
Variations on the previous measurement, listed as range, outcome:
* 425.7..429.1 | 6.54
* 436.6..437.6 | 8.3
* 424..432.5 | 6.5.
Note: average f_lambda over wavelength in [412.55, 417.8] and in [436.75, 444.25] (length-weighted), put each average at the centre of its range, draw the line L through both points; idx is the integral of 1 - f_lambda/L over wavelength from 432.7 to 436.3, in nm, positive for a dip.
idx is -0.17 nm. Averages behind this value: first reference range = 6.94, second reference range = 8.04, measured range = 8.13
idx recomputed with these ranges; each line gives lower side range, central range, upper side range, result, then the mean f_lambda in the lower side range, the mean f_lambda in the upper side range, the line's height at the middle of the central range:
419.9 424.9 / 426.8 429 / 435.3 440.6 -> 0.25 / 6.72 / 7.92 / 7.15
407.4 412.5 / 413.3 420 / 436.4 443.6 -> 0.53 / 7.32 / 8.03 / 7.48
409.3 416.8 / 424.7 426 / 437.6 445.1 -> 0.18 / 7.14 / 8.13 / 7.57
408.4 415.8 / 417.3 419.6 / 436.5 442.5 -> 0.17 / 7.18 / 7.93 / 7.35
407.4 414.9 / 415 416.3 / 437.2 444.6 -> 0.02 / 7.15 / 8.05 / 7.29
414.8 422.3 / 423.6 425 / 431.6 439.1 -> 0.04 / 6.99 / 7.93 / 7.31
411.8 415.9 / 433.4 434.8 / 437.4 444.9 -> -0.02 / 6.99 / 8.1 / 7.81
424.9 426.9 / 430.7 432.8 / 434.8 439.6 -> 0.15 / 6.75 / 7.98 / 7.39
